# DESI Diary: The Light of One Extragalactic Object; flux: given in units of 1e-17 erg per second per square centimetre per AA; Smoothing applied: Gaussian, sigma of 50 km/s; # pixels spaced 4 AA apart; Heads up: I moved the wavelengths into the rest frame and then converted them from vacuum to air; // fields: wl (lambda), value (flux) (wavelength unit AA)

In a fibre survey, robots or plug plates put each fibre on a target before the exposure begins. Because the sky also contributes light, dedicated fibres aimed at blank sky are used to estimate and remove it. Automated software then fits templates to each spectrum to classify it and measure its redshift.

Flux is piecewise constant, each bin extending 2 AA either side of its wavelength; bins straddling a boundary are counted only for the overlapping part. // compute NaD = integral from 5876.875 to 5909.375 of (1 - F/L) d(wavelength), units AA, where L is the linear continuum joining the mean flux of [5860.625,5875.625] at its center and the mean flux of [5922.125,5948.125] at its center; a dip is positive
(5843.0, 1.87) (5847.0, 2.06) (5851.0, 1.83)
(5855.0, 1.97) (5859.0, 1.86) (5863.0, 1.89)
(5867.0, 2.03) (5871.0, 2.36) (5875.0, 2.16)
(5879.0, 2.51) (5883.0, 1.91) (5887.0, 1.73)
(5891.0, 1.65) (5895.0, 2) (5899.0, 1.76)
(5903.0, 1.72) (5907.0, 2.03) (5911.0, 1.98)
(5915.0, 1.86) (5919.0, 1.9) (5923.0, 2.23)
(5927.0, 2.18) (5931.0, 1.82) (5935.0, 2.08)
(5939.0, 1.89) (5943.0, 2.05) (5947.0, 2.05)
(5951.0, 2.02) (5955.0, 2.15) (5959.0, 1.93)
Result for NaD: 2.5 AA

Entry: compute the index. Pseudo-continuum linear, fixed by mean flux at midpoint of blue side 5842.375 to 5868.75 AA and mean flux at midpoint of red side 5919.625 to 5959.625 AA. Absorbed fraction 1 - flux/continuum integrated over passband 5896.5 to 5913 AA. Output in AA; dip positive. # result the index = 1.0 AA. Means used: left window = 1.93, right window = 2.04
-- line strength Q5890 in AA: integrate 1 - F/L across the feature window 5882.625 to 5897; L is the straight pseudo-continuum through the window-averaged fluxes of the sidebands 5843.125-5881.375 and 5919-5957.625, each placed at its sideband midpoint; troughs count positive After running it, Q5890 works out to 1.70 AA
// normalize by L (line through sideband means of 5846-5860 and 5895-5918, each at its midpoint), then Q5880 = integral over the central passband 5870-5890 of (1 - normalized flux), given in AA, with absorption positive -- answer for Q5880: -2.0 AA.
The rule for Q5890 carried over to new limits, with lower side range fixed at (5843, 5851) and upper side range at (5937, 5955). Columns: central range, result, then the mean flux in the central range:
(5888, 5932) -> 1.7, 1.92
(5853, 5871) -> -0.2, 1.98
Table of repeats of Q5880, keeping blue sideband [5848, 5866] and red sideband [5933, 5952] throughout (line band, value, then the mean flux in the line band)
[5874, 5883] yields -1.5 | 2.26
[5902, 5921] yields 0.7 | 1.91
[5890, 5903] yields 1.0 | 1.8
